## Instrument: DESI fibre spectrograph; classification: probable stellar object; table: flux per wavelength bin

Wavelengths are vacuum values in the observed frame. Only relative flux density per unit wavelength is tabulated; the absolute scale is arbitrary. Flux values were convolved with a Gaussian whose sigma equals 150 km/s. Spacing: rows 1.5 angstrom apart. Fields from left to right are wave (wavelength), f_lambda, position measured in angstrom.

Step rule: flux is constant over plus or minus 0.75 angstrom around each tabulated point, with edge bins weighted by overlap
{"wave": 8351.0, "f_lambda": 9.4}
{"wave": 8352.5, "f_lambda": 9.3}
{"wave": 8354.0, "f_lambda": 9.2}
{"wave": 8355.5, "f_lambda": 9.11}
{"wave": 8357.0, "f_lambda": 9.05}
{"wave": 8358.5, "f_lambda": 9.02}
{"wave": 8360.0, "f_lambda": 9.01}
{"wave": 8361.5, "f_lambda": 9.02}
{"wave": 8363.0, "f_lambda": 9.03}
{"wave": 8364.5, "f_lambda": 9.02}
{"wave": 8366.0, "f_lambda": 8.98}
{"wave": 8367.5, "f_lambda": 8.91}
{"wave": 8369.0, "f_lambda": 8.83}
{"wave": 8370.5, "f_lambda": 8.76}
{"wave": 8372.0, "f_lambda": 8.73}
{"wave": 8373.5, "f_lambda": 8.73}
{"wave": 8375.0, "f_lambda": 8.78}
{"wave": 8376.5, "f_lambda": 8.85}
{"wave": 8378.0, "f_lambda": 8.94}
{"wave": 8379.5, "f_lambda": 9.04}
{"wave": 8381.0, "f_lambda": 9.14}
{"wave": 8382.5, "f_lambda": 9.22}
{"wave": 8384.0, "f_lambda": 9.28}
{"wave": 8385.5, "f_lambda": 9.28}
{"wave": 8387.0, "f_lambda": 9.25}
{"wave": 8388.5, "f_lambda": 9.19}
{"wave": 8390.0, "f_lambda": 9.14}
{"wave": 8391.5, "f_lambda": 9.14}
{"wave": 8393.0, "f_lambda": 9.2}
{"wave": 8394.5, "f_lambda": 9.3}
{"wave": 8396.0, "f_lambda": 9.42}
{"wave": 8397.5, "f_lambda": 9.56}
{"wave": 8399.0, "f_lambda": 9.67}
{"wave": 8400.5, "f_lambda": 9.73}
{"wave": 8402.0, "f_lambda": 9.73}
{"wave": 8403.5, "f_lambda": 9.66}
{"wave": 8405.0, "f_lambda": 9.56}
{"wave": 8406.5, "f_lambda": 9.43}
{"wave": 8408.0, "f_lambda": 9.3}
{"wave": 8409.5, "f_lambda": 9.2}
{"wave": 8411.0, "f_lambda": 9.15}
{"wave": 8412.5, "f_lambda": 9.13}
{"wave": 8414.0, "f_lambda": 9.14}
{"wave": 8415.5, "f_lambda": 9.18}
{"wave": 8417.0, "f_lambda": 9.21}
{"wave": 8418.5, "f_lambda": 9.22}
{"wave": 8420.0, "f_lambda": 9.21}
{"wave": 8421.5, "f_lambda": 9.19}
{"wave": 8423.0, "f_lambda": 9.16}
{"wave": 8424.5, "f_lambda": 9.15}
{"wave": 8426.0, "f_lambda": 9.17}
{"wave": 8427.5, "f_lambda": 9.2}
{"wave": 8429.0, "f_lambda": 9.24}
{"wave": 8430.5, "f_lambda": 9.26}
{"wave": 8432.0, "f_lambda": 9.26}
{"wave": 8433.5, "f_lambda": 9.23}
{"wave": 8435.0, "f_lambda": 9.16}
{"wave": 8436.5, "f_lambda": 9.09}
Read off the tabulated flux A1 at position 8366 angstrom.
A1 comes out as 8.98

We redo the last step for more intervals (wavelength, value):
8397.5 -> 9.56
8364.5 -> 9.02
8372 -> 8.73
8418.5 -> 9.22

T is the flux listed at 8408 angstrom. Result 9.3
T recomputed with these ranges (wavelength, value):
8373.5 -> 8.73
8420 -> 9.21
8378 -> 8.94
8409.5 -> 9.2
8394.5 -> 9.3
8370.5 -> 8.76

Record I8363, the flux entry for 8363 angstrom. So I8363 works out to 9.03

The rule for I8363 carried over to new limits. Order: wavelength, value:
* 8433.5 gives 9.23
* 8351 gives 9.4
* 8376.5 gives 8.85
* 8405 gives 9.56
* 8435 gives 9.16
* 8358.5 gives 9.02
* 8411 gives 9.15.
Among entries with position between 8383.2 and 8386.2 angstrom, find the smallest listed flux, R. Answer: 9.28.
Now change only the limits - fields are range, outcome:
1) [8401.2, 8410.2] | 9.2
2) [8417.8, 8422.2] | 9.19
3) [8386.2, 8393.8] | 9.14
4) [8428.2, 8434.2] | 9.23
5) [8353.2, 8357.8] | 9.05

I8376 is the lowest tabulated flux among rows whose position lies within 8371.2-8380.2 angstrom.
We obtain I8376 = 8.73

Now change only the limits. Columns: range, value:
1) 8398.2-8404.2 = 9.66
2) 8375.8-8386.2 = 8.85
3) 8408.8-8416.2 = 9.13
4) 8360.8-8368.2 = 8.91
